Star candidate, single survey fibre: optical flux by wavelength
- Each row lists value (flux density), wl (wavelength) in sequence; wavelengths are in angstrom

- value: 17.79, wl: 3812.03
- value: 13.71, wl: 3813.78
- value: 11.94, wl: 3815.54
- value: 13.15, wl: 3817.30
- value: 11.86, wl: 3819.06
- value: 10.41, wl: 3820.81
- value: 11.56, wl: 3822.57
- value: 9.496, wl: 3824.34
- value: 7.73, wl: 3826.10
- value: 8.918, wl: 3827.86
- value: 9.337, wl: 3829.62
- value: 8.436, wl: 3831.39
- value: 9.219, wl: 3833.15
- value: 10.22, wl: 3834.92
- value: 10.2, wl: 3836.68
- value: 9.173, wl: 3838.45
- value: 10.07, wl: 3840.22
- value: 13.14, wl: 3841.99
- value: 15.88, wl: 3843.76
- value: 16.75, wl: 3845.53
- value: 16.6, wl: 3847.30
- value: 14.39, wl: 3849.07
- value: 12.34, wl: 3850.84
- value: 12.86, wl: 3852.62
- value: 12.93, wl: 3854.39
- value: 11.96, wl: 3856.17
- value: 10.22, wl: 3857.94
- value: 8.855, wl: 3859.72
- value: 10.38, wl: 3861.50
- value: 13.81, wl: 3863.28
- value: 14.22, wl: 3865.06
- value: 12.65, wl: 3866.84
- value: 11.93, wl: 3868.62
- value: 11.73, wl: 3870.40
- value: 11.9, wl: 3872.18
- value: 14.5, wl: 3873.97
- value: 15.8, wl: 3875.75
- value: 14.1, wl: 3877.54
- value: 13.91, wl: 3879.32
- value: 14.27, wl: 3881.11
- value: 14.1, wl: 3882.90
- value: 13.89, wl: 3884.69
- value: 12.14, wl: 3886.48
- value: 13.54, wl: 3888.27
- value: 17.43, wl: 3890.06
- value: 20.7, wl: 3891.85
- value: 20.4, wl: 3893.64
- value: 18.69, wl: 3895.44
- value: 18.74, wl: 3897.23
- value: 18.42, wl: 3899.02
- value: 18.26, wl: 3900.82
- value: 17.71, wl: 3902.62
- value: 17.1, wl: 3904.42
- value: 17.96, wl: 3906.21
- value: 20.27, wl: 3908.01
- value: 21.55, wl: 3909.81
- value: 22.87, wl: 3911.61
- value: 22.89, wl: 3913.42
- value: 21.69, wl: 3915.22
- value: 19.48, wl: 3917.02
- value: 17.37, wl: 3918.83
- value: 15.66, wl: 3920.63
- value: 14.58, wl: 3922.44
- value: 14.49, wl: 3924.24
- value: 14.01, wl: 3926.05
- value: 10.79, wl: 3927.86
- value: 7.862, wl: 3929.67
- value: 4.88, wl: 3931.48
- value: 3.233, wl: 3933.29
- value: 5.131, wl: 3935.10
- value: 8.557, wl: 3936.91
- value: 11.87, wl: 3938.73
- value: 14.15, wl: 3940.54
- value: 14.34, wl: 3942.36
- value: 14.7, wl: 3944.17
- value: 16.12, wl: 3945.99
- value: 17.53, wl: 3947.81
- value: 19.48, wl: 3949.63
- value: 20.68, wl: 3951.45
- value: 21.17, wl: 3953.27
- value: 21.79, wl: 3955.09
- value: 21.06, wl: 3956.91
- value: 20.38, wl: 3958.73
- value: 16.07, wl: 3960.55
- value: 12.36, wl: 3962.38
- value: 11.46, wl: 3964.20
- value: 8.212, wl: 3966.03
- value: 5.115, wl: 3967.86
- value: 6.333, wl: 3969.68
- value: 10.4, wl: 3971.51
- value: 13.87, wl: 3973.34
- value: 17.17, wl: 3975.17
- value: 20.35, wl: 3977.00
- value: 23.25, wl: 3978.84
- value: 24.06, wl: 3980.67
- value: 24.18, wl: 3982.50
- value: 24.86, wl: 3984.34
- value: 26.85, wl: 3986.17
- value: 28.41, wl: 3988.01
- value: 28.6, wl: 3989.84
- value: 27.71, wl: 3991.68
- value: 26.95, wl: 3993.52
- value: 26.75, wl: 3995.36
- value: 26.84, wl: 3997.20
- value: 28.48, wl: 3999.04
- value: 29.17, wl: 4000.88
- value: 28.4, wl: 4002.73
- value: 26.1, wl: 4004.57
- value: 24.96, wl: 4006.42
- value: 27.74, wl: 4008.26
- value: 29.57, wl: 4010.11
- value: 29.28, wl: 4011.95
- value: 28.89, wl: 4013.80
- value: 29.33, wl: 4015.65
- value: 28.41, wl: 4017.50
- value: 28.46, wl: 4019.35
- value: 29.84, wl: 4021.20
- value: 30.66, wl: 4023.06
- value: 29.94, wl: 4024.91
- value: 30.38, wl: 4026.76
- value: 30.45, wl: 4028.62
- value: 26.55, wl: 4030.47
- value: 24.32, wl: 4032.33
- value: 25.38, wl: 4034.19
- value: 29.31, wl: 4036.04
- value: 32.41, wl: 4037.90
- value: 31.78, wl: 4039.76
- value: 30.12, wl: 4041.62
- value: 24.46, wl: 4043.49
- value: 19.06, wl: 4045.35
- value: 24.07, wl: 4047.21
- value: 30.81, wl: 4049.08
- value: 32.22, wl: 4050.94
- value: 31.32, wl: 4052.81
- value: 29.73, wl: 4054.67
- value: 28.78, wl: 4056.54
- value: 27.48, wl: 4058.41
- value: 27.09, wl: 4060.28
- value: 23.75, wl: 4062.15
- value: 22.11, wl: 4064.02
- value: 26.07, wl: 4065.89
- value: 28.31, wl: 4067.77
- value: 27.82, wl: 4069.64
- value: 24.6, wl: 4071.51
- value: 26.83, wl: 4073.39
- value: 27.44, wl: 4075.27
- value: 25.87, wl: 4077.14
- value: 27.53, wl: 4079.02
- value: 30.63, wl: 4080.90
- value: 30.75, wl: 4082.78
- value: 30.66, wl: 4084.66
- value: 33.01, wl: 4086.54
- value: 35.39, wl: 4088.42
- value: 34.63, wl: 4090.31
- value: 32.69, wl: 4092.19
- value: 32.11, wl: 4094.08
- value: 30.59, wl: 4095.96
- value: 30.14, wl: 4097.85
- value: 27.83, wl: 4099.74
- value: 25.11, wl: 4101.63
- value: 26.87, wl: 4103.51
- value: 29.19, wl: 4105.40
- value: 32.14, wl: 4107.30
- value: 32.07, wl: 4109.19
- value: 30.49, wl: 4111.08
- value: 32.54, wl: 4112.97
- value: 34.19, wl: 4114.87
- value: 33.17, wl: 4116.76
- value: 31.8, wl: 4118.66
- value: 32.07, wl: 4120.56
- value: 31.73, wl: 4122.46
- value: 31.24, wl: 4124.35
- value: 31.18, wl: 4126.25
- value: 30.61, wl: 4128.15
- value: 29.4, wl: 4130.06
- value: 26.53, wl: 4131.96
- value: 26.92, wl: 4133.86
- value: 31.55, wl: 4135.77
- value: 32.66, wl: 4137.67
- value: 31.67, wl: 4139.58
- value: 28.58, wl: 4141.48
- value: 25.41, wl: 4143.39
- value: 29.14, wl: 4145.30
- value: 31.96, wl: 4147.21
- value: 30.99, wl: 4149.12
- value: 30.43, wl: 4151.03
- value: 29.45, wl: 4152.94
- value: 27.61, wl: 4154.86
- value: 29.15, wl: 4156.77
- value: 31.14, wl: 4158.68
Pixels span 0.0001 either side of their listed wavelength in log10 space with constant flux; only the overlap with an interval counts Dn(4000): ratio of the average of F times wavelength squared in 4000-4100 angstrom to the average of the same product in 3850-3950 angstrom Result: 2.11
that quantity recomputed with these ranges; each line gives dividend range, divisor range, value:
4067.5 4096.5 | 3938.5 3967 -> 1.95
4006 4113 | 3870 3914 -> 1.85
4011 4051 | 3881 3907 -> 1.79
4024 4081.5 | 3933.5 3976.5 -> 2.05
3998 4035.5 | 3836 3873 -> 2.46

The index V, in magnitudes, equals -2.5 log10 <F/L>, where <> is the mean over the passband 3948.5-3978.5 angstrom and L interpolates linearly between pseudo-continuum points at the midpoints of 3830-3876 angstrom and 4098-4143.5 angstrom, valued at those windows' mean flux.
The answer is 0.25 mag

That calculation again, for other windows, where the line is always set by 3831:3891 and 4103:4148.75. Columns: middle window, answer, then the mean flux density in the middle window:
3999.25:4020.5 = -0.23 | 28.2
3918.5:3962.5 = 0.26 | 14.3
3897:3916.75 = -0.24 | 19.8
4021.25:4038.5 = -0.19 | 28.8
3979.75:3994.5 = -0.24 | 26.5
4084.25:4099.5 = -0.14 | 32.2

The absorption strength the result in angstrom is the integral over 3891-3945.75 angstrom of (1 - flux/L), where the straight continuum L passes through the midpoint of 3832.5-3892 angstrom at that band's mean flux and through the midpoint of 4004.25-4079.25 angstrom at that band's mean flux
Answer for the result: 5.3 angstrom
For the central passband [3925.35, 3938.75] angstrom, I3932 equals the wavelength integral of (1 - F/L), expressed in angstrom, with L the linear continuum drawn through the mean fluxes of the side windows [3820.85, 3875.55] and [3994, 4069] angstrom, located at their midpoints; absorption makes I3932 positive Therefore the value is 7.8 angstrom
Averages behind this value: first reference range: 11.7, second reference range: 28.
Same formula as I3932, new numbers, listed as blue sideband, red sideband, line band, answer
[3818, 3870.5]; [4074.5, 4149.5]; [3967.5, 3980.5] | 3.8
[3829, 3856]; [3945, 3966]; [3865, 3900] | -2.7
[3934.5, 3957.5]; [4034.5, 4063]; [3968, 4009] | -4.1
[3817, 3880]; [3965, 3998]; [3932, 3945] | 5.6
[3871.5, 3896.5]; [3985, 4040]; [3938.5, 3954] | 3.5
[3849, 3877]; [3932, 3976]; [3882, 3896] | -3.8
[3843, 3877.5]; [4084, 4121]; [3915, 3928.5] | 1.4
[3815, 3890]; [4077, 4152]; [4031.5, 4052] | -1.8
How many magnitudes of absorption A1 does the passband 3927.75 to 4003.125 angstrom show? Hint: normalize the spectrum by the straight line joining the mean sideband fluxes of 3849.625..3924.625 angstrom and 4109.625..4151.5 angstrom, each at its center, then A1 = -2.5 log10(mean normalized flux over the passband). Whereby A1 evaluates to 0.17 mag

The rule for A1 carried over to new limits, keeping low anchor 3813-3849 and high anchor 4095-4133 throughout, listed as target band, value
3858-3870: 0.16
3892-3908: -0.16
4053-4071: 0.00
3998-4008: -0.19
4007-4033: -0.19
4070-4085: 0.00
